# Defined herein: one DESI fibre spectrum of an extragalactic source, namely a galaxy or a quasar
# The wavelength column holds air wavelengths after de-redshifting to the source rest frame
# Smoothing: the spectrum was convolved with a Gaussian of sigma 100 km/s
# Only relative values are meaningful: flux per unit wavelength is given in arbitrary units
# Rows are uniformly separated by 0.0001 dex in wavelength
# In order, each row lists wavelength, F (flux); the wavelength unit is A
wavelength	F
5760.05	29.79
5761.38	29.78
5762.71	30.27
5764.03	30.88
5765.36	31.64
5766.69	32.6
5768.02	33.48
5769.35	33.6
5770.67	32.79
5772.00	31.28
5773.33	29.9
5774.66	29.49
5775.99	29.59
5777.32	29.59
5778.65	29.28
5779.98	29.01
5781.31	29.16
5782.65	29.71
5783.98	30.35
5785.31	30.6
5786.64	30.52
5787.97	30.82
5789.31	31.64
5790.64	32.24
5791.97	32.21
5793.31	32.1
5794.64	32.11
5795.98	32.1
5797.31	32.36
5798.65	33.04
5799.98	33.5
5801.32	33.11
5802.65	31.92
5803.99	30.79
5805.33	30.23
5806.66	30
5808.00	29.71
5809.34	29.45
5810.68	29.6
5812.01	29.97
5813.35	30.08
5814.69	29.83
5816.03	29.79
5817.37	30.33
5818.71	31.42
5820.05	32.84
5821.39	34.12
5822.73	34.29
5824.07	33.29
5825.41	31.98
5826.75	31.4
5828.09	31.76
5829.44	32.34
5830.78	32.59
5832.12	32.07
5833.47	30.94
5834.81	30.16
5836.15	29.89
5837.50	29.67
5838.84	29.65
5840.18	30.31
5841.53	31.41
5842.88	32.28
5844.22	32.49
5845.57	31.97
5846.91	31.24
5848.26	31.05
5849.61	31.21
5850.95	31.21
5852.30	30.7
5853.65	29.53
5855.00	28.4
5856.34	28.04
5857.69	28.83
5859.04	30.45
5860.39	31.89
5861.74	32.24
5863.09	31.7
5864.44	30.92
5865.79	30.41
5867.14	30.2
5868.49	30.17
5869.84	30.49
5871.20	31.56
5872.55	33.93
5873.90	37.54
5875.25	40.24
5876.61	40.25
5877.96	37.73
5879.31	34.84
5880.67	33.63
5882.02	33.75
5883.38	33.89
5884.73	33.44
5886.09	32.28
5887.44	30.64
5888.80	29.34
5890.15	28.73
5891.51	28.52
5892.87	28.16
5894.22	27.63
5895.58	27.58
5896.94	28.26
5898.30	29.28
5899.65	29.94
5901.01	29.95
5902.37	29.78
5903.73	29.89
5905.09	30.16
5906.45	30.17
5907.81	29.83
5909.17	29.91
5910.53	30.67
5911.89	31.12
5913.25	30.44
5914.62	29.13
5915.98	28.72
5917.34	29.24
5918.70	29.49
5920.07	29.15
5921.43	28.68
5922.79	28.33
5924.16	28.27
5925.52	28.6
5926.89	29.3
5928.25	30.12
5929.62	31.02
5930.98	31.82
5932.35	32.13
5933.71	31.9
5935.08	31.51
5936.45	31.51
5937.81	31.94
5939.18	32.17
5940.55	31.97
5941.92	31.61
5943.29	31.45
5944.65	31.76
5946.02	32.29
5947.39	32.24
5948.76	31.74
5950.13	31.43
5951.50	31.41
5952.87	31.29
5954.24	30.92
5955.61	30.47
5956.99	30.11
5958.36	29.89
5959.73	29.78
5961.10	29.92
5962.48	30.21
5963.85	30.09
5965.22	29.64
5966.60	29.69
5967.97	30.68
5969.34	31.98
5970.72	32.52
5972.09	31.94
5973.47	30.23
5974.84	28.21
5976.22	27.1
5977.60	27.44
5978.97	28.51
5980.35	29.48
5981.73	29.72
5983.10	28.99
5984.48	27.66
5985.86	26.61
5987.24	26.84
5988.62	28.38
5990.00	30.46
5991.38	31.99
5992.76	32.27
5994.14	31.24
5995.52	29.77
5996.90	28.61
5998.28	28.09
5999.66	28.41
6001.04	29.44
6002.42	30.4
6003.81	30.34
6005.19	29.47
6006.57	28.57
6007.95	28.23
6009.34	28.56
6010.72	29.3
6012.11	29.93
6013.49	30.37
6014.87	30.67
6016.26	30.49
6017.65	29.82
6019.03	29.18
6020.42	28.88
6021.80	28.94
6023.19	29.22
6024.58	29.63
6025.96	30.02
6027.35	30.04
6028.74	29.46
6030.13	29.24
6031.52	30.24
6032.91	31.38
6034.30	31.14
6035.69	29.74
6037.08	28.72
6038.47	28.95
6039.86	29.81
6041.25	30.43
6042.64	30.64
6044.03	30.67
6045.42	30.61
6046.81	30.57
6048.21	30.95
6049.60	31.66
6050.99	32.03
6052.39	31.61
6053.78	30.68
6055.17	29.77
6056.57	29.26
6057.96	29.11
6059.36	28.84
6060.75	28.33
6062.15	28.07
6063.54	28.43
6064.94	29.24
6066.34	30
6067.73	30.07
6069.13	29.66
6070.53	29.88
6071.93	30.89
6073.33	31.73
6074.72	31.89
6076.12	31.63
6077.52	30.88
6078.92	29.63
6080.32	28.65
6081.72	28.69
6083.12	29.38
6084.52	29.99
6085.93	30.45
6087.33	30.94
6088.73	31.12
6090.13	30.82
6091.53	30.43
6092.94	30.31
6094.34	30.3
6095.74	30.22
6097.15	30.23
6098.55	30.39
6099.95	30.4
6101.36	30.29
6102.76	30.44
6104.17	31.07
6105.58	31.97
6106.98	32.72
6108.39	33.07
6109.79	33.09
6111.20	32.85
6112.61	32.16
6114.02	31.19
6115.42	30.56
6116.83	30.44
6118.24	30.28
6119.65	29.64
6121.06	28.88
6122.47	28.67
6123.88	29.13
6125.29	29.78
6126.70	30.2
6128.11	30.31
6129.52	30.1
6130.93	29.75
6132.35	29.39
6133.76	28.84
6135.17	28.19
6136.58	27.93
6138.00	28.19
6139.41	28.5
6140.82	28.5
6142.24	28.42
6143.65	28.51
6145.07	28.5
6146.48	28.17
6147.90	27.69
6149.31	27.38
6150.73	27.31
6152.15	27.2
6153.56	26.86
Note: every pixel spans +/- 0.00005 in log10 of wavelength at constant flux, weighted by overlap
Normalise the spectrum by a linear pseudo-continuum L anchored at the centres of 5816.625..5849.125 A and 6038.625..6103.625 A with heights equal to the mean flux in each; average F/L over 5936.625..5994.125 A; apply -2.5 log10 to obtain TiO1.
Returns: 0.02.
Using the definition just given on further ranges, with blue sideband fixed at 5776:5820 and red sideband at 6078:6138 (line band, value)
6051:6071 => 0.03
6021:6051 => 0.01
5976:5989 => 0.09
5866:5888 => -0.11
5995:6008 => 0.05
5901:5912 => 0.02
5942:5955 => -0.04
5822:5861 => -0.01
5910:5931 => 0.04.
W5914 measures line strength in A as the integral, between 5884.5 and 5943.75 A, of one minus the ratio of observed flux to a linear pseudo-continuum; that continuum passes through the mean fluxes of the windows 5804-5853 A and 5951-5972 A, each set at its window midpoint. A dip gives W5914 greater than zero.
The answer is 1.42 A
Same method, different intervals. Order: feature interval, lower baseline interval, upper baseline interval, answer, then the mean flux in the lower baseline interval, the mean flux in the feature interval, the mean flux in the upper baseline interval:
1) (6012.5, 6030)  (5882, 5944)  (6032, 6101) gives 0.28 A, 30.2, 29.7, 30.2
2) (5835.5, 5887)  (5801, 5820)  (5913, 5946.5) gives -2.71 A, 30.5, 32.1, 30.5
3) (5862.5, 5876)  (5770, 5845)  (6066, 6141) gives -0.79 A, 31.1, 32.8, 30.3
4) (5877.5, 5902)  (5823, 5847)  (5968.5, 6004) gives -0.12 A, 31.5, 30.9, 29.5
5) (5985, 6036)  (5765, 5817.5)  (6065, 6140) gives 1.51 A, 31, 29.6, 30.3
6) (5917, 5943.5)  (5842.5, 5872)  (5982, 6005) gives -0.44 A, 30.8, 30.5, 29.4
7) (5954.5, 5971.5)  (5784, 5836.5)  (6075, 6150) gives 0.16 A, 31.5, 30.4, 30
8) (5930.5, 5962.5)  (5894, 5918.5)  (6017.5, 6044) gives -1.82 A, 29.6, 31.3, 29.8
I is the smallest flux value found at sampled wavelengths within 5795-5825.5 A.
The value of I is 29.45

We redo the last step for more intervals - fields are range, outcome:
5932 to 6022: 26.61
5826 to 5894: 28.04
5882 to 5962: 27.58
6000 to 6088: 28.07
